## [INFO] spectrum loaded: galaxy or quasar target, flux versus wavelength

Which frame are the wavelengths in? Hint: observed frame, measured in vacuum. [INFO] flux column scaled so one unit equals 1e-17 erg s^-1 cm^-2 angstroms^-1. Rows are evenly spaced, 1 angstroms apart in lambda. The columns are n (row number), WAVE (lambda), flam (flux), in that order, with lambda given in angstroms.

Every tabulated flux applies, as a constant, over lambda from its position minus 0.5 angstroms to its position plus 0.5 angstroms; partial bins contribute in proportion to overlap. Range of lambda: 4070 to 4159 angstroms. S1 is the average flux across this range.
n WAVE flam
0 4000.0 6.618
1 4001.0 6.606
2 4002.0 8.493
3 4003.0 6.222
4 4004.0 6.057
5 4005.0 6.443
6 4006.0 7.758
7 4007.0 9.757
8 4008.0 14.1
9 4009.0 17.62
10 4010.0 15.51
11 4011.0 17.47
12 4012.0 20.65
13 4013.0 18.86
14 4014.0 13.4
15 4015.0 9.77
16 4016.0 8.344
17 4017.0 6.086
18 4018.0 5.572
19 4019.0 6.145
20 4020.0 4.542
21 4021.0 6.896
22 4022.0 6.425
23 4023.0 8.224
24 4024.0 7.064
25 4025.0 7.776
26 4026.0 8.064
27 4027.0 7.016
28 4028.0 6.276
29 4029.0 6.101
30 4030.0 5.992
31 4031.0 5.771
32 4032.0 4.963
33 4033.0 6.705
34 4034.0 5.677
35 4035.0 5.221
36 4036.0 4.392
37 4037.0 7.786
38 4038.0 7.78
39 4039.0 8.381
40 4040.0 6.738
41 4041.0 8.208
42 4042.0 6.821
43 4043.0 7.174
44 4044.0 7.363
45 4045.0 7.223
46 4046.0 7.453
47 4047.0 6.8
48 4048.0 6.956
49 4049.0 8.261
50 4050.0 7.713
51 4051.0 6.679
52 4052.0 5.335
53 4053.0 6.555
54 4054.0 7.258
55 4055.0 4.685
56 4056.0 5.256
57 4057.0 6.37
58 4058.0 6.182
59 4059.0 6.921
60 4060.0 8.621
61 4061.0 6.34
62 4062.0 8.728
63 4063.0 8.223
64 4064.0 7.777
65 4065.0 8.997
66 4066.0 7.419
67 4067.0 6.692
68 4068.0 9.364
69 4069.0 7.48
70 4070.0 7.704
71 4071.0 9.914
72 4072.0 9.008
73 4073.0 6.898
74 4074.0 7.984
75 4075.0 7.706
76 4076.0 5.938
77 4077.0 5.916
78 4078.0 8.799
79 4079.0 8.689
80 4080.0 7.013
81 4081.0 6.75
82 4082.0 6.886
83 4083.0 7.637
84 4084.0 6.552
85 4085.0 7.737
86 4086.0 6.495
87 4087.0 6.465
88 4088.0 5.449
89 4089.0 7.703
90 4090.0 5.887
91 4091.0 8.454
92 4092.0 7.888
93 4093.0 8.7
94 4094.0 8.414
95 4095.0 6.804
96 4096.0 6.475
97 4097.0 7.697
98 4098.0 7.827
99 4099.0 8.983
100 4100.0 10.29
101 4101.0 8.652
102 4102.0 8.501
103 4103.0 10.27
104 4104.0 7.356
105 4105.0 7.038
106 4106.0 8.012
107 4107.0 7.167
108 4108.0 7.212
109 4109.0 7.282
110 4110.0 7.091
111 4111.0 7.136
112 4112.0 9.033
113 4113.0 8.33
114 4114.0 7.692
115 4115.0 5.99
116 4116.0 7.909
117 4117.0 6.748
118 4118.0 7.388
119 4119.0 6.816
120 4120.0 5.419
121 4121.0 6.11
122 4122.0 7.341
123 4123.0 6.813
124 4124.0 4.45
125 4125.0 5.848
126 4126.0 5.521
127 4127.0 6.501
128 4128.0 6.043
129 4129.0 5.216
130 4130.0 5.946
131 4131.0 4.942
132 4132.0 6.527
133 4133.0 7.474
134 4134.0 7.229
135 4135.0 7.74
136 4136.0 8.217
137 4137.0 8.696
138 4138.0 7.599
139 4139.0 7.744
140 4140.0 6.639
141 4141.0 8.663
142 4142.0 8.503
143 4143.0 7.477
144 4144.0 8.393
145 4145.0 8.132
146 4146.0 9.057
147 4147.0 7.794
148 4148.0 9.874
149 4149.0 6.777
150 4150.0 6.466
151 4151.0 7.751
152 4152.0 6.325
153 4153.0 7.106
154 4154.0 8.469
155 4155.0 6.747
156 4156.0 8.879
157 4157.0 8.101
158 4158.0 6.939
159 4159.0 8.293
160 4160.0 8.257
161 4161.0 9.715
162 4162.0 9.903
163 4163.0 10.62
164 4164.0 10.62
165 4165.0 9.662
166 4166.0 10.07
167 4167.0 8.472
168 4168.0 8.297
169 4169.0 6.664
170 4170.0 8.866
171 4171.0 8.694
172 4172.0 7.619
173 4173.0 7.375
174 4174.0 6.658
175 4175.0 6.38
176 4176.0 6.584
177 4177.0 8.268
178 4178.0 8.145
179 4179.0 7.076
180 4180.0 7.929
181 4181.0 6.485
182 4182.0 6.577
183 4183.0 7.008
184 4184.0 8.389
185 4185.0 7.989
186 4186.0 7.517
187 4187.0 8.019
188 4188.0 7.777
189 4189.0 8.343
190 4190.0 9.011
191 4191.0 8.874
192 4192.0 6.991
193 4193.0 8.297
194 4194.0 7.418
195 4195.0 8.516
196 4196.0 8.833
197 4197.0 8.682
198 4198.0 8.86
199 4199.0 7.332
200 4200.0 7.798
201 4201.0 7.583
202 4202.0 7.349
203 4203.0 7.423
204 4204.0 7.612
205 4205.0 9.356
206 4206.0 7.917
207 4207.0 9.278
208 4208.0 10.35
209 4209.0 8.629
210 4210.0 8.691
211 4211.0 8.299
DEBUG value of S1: 7.42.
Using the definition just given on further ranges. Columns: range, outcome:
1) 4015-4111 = 7.23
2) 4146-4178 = 8.15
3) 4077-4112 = 7.62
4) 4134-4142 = 7.9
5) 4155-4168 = 9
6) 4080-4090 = 6.81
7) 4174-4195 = 7.65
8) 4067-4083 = 7.7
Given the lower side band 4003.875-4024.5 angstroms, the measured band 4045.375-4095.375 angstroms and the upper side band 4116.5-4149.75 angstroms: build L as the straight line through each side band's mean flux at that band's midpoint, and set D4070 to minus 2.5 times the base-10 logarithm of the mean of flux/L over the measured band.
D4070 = 0.20 mag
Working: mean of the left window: 10.4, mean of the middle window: 7.31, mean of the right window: 7.08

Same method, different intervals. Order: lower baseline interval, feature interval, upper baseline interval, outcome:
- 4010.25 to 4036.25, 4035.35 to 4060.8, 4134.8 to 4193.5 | 0.20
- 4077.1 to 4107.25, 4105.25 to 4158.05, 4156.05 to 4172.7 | 0.15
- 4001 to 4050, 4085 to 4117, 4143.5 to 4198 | 0.07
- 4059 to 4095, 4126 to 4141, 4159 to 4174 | 0.21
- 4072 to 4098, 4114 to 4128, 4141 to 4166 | 0.22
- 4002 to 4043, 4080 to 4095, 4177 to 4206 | 0.16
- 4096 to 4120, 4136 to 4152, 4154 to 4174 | 0.05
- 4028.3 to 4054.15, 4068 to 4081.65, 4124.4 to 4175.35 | -0.10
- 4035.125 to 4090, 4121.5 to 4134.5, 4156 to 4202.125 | 0.25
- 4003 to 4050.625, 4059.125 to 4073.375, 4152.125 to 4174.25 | 0.04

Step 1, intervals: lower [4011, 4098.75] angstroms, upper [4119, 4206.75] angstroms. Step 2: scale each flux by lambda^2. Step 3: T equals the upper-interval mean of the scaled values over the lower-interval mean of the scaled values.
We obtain 1.08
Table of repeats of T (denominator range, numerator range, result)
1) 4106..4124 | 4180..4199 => 1.16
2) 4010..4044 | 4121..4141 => 0.86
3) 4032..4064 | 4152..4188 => 1.24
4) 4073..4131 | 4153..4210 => 1.18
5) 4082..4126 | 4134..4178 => 1.13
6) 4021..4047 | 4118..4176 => 1.17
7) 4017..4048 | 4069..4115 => 1.18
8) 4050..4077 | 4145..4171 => 1.20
